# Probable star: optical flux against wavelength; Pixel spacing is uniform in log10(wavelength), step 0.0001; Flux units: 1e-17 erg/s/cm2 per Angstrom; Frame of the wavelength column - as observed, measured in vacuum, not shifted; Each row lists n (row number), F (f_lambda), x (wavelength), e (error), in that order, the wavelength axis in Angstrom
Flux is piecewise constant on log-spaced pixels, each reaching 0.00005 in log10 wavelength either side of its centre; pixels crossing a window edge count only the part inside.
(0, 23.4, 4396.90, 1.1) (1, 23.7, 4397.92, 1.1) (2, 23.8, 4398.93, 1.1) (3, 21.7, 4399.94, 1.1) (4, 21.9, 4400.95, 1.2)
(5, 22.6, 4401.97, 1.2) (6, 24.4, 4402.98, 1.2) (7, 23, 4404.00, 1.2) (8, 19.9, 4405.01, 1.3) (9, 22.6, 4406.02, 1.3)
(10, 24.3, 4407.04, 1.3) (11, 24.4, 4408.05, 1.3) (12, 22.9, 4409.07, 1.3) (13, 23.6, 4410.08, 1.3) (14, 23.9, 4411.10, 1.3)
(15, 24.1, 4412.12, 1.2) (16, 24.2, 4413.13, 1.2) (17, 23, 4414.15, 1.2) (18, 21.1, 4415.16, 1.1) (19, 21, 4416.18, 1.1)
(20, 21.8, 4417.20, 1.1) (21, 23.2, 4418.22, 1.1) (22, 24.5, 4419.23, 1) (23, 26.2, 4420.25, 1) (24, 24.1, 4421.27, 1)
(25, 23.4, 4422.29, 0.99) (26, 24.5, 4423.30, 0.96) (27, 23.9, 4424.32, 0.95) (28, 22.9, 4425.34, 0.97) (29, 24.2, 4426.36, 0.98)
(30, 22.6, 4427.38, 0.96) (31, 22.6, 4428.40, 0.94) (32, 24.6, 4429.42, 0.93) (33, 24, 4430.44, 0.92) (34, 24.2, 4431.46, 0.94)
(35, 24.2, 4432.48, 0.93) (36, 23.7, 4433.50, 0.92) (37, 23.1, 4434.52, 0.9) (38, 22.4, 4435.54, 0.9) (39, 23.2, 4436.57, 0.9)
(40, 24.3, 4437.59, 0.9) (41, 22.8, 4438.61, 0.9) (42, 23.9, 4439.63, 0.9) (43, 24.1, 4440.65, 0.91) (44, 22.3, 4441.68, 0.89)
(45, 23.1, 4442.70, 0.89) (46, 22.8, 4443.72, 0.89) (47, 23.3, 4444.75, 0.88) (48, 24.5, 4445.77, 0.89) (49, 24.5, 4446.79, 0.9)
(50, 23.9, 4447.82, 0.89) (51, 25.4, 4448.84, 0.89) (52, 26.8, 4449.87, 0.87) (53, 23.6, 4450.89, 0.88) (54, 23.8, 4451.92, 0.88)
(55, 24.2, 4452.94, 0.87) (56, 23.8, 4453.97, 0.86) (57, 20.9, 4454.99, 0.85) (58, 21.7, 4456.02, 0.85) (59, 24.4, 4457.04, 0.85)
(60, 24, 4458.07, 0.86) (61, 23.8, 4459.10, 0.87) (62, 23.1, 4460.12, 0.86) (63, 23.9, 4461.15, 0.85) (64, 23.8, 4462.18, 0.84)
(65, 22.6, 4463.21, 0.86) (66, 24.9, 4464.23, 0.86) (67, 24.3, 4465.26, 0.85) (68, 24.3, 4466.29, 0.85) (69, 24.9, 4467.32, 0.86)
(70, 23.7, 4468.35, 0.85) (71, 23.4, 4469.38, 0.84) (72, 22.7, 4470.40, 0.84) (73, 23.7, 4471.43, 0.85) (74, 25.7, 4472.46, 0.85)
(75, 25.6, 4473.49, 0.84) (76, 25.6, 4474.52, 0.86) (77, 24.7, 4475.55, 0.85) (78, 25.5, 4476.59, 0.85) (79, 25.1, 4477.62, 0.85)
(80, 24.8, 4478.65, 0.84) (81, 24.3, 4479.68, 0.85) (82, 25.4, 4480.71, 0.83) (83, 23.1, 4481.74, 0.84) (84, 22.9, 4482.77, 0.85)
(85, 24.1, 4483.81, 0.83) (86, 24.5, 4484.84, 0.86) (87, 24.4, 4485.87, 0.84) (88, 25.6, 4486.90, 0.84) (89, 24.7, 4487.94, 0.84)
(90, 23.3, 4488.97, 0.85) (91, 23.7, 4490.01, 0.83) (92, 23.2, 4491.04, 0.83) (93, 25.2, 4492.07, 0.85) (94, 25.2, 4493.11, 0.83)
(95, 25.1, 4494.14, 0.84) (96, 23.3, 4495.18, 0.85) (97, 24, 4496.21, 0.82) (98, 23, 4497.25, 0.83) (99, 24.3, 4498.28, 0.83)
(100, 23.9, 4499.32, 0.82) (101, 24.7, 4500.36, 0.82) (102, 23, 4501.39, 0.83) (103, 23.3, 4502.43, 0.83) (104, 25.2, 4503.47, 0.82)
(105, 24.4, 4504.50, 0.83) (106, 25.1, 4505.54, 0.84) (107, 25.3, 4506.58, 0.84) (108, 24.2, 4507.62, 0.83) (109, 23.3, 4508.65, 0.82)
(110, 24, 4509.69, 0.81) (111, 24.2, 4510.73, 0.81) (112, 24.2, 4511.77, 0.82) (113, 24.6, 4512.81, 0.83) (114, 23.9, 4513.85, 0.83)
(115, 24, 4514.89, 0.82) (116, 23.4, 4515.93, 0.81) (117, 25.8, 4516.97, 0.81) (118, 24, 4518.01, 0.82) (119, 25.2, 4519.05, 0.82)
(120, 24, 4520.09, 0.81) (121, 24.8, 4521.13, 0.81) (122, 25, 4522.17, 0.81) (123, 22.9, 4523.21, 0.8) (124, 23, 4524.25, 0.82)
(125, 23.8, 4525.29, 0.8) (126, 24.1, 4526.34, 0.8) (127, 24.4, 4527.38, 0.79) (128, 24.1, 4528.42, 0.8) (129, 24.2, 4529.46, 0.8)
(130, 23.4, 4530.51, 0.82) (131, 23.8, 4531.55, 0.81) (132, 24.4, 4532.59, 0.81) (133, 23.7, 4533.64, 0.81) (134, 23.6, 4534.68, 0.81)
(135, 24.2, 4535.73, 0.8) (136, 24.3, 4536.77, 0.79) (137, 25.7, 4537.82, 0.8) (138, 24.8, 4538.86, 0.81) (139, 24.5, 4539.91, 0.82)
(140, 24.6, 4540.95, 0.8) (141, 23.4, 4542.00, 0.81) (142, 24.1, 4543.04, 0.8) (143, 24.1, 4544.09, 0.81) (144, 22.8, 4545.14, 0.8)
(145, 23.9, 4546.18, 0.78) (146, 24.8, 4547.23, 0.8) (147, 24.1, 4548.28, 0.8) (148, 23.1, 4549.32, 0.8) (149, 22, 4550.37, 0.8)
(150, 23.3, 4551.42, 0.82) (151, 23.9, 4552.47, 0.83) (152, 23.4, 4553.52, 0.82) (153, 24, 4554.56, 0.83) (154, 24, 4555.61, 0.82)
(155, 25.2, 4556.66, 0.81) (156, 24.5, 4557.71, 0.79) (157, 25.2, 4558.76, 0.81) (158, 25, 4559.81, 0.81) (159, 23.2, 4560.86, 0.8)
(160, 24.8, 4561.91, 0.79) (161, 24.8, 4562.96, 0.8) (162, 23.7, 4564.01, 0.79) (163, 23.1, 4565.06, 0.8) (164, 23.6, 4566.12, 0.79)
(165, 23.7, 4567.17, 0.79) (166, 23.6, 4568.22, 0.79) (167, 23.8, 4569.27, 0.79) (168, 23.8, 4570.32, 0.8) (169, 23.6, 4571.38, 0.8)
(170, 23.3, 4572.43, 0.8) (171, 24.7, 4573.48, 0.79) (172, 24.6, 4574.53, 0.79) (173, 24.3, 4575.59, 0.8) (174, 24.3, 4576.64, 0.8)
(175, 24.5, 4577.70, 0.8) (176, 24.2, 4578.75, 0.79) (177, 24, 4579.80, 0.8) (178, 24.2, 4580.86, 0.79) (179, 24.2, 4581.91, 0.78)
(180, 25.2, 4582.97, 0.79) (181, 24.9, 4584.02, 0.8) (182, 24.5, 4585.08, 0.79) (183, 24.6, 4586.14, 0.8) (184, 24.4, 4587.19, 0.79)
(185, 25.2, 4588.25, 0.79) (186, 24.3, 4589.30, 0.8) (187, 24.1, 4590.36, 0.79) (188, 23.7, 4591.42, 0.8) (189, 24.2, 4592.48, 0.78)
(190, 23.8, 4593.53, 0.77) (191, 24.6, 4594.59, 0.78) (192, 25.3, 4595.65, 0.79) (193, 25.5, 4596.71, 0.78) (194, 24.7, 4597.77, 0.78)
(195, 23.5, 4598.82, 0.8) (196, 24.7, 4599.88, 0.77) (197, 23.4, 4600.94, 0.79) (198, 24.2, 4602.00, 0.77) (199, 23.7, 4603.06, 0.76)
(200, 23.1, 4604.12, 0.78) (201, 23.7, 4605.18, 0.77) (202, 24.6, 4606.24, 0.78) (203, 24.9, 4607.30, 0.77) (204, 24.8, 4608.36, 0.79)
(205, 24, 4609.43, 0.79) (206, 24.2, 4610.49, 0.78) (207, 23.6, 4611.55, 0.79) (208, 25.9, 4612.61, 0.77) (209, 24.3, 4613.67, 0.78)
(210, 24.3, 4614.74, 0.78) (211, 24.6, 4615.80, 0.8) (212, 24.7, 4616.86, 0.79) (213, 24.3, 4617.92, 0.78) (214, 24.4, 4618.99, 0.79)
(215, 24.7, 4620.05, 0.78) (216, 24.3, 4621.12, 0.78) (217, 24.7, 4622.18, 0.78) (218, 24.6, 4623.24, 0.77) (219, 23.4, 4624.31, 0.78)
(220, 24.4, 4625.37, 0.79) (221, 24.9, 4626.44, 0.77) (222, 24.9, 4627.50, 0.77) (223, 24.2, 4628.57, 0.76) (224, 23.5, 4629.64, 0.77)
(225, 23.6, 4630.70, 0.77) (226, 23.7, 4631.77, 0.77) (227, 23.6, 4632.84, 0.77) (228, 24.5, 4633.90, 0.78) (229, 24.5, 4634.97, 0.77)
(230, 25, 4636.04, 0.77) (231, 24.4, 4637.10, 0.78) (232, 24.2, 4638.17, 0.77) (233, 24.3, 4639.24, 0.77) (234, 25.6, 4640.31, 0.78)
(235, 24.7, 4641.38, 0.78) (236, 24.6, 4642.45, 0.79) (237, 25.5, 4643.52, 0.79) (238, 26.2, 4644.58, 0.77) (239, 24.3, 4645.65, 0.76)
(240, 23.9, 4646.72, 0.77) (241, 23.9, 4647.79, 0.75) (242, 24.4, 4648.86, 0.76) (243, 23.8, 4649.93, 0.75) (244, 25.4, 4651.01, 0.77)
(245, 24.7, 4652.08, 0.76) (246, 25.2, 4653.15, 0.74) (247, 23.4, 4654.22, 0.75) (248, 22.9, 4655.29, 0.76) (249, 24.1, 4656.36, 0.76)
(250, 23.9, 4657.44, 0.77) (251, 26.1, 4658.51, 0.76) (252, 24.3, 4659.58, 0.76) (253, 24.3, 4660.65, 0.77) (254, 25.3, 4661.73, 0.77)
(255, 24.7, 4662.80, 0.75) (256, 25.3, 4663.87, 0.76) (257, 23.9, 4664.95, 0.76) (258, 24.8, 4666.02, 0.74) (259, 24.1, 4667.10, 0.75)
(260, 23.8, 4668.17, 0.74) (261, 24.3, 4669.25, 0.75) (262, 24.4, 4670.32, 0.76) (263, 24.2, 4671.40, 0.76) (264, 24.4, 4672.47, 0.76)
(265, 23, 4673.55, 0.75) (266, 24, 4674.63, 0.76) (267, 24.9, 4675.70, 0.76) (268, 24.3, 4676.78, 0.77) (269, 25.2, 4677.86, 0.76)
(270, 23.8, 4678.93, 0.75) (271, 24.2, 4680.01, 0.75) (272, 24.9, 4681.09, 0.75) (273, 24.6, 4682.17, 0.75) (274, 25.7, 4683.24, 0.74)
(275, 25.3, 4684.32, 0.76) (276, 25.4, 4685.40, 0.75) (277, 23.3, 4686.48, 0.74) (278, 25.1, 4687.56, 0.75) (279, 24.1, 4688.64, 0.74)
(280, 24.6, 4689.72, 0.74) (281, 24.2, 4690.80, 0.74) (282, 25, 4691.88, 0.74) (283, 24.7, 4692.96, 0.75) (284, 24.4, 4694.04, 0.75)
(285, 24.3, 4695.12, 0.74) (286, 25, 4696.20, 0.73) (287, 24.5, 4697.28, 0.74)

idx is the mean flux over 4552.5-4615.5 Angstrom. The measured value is 24.3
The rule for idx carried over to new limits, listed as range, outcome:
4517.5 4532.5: 24.1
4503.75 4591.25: 24.2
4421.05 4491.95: 23.9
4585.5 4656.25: 24.4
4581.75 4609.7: 24.4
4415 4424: 23.4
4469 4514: 24.3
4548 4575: 23.9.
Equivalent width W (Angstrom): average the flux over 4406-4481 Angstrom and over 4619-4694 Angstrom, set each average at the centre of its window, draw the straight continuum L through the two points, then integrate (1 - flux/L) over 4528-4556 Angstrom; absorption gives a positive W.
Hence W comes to 0.2 Angstrom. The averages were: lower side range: 23.8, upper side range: 24.5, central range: 23.9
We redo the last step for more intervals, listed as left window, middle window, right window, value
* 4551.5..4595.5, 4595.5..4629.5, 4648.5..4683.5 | -0.1 Angstrom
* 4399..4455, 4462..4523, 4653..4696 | -1.4 Angstrom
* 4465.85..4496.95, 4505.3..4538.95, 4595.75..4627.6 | 0.2 Angstrom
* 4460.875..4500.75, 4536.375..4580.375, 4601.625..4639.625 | 0.4 Angstrom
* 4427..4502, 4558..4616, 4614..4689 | 0.1 Angstrom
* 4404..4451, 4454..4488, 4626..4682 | -0.6 Angstrom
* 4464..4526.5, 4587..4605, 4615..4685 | 0.1 Angstrom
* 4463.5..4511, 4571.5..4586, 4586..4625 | 0.0 Angstrom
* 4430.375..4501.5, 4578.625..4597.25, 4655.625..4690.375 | -0.2 Angstrom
